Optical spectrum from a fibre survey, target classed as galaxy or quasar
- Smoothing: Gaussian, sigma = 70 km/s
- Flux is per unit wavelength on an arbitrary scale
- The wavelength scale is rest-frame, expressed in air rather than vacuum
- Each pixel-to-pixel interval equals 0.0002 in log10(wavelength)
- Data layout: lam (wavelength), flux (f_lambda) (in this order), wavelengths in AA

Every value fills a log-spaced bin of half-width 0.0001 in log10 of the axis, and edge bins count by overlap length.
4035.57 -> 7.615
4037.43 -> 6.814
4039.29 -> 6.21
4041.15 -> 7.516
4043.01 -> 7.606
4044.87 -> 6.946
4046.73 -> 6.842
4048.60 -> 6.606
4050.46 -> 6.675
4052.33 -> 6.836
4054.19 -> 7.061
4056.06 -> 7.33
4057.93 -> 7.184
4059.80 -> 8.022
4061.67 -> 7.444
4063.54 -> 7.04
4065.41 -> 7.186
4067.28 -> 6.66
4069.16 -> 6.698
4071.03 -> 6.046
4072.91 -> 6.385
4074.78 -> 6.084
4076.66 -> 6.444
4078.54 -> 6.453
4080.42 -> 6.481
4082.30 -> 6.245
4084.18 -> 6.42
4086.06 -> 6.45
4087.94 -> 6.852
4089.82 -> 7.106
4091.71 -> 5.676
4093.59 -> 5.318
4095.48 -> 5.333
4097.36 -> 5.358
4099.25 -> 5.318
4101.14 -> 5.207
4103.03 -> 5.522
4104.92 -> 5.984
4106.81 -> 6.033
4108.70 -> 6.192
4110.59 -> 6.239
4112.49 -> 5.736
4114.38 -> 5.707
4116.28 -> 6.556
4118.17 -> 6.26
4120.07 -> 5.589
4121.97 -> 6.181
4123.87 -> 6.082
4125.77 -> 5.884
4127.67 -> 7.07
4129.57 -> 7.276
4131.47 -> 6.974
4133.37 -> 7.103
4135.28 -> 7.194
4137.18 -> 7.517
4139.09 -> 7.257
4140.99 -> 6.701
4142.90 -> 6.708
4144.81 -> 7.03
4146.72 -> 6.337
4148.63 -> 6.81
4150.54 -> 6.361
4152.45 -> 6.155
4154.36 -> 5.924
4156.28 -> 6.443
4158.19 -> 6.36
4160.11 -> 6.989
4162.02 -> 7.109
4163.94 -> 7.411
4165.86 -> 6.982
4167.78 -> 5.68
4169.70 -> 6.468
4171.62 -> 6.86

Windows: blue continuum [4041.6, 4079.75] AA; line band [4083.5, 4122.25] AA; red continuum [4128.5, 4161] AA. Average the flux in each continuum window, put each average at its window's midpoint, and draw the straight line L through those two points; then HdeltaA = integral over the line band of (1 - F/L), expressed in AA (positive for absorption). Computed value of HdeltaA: 5.0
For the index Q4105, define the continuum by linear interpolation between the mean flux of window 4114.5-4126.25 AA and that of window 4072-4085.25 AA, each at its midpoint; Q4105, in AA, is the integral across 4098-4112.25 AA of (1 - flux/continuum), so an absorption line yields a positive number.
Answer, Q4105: 0.9 AA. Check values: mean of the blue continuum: 6.36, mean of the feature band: 5.77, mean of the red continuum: 6.07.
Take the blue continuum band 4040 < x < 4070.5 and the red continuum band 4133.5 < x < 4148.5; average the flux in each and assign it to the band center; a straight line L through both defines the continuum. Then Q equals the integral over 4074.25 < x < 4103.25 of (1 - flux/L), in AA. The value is 4.2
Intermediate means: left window 7.08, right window 6.96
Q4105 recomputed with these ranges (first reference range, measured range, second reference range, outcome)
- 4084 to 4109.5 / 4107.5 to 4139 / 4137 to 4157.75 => -1.05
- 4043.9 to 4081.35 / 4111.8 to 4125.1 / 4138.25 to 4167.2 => 1.42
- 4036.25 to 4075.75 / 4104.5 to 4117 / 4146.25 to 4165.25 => 1.27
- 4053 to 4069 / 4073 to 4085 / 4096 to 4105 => 0.07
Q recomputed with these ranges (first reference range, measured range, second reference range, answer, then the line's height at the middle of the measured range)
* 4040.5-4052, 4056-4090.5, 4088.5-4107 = -2.3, 6.32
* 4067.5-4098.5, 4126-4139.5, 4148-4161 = -1.6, 6.36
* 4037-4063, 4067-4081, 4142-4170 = 1.2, 6.97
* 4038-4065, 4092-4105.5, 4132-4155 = 2.9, 6.93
